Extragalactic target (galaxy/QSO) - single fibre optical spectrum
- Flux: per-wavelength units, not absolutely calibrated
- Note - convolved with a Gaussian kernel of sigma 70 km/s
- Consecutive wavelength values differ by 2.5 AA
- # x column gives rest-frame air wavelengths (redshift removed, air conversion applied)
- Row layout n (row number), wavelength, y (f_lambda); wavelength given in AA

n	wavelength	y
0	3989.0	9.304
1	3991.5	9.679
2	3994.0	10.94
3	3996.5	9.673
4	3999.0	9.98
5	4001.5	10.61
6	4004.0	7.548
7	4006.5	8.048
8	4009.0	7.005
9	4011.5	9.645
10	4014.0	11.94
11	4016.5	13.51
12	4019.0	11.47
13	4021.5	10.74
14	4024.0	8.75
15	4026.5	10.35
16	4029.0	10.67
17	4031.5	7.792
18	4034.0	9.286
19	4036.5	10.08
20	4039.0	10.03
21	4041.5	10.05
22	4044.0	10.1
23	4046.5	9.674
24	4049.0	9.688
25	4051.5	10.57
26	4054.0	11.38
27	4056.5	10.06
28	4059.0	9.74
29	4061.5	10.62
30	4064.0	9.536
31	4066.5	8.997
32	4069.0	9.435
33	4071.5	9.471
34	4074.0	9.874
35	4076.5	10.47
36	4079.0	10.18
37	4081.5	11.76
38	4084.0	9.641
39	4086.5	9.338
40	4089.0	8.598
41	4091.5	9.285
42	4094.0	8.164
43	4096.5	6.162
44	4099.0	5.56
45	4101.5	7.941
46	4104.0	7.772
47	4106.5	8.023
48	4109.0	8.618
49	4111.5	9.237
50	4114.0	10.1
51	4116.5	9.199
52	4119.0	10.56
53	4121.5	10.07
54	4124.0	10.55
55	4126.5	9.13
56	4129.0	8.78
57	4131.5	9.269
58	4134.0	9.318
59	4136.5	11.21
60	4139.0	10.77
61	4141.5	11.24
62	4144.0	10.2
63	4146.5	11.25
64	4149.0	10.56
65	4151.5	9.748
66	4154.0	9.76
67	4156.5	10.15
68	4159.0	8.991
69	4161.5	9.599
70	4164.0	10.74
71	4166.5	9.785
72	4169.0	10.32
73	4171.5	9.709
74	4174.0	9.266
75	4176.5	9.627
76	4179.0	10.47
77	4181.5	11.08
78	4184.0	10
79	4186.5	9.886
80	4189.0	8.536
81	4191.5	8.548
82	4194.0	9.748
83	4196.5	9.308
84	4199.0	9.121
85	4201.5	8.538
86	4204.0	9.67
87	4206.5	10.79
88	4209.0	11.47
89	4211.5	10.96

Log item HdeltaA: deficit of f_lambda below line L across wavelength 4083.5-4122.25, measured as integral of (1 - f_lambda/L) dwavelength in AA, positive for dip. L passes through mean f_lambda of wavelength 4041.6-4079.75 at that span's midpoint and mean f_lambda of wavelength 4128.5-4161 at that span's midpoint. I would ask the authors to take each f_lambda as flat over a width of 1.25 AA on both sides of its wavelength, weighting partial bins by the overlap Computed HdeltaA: 5.6 AA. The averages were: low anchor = 9.99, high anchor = 10.1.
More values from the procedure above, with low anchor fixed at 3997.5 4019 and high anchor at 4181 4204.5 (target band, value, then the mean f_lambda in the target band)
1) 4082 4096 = 1.0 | 9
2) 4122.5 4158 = -2.3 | 10.1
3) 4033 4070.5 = -0.7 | 9.95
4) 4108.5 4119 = 0.1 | 9.49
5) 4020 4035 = 0.3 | 9.63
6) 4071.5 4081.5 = -0.6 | 10.3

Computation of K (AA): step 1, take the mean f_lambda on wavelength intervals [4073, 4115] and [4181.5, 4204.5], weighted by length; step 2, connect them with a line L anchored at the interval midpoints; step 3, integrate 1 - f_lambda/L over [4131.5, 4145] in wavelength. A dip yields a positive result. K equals -2.0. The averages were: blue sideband 8.85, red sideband 9.35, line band 10.4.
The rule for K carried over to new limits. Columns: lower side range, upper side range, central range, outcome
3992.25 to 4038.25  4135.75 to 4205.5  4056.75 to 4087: -0.1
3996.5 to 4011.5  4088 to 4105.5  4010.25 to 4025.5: -4.2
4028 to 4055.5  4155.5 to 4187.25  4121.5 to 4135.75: 0.6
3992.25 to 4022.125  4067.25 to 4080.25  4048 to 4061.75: -0.6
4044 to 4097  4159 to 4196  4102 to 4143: 0.6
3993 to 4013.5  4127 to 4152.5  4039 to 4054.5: -1.0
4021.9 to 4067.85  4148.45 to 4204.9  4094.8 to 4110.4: 3.8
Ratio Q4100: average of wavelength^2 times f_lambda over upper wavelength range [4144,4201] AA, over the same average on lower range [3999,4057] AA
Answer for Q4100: 1.06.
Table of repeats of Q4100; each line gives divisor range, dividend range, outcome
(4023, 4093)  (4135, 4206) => 1.07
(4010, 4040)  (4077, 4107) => 0.86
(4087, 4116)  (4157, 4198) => 1.23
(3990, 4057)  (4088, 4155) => 0.98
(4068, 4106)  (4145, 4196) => 1.16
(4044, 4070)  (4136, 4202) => 1.05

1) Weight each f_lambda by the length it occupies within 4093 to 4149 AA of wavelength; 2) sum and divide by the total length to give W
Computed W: 9.27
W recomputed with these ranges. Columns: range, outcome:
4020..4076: 9.87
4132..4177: 10.1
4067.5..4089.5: 9.9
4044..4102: 9.43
